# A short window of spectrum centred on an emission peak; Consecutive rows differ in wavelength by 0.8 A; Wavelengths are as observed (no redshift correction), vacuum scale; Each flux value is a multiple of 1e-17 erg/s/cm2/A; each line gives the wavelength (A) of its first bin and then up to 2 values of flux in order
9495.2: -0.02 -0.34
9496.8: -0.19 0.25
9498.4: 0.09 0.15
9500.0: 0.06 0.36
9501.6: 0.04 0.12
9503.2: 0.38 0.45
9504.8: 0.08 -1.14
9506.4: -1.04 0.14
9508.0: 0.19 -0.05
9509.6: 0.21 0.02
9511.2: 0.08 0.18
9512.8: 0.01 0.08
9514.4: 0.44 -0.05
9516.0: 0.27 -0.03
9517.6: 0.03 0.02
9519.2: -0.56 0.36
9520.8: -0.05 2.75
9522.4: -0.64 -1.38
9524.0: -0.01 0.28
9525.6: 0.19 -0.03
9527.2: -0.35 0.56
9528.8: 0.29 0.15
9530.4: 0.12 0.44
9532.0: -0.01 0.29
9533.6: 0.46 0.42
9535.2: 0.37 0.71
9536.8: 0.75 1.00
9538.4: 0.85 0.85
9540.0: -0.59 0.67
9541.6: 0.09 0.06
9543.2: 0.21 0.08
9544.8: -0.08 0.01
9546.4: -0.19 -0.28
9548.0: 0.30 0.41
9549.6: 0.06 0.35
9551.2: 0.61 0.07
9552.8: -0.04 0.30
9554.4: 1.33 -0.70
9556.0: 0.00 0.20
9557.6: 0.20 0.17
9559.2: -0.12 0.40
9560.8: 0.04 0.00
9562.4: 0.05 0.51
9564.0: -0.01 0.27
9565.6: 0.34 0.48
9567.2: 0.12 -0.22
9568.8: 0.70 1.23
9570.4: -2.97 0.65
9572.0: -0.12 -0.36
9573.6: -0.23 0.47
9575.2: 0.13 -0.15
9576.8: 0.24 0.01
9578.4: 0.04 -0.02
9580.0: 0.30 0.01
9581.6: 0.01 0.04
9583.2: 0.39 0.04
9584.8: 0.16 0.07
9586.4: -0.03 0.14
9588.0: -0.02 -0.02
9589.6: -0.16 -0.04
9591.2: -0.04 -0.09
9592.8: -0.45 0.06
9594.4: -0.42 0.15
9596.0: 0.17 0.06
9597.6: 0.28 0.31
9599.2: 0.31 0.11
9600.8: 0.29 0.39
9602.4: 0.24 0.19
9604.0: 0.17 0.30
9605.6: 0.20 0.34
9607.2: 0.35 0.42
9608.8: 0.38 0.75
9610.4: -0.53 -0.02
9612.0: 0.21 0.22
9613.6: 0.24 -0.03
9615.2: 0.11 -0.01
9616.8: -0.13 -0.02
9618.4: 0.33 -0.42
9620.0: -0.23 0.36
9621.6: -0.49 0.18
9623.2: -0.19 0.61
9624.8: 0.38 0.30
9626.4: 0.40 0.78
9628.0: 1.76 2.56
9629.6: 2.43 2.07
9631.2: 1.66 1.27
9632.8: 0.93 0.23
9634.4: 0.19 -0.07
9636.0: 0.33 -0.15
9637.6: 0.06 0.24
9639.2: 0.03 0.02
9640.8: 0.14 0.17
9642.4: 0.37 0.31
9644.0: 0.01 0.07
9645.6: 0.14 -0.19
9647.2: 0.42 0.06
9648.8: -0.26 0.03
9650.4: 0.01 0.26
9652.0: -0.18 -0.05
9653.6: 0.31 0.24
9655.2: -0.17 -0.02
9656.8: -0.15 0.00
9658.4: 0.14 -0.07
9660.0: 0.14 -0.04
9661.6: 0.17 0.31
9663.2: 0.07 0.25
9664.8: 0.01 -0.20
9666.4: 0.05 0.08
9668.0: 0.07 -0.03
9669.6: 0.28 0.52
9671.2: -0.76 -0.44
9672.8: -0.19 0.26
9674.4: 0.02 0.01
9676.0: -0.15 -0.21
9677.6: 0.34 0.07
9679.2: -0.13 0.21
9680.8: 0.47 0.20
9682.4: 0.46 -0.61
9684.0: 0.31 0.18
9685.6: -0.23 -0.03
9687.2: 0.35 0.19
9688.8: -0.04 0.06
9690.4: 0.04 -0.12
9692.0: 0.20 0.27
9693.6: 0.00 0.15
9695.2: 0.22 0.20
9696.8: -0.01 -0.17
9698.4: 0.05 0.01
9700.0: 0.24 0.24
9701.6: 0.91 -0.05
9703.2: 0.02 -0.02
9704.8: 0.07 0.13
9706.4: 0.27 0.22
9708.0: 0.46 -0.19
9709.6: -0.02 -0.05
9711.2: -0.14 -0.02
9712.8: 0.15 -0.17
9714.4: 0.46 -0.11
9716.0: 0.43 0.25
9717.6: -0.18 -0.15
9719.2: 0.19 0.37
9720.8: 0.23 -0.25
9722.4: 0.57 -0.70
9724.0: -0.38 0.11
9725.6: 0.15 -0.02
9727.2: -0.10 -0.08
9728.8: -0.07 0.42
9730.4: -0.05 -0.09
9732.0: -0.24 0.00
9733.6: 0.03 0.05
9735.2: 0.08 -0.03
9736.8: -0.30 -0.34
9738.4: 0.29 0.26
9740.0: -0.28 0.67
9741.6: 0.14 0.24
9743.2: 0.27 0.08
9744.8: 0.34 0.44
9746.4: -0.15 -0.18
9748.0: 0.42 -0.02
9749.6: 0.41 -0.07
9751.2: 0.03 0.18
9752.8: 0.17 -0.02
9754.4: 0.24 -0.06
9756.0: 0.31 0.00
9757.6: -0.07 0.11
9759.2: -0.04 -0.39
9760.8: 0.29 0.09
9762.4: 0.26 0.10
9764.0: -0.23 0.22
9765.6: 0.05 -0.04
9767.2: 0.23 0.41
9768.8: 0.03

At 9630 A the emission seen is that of [O III] 5007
